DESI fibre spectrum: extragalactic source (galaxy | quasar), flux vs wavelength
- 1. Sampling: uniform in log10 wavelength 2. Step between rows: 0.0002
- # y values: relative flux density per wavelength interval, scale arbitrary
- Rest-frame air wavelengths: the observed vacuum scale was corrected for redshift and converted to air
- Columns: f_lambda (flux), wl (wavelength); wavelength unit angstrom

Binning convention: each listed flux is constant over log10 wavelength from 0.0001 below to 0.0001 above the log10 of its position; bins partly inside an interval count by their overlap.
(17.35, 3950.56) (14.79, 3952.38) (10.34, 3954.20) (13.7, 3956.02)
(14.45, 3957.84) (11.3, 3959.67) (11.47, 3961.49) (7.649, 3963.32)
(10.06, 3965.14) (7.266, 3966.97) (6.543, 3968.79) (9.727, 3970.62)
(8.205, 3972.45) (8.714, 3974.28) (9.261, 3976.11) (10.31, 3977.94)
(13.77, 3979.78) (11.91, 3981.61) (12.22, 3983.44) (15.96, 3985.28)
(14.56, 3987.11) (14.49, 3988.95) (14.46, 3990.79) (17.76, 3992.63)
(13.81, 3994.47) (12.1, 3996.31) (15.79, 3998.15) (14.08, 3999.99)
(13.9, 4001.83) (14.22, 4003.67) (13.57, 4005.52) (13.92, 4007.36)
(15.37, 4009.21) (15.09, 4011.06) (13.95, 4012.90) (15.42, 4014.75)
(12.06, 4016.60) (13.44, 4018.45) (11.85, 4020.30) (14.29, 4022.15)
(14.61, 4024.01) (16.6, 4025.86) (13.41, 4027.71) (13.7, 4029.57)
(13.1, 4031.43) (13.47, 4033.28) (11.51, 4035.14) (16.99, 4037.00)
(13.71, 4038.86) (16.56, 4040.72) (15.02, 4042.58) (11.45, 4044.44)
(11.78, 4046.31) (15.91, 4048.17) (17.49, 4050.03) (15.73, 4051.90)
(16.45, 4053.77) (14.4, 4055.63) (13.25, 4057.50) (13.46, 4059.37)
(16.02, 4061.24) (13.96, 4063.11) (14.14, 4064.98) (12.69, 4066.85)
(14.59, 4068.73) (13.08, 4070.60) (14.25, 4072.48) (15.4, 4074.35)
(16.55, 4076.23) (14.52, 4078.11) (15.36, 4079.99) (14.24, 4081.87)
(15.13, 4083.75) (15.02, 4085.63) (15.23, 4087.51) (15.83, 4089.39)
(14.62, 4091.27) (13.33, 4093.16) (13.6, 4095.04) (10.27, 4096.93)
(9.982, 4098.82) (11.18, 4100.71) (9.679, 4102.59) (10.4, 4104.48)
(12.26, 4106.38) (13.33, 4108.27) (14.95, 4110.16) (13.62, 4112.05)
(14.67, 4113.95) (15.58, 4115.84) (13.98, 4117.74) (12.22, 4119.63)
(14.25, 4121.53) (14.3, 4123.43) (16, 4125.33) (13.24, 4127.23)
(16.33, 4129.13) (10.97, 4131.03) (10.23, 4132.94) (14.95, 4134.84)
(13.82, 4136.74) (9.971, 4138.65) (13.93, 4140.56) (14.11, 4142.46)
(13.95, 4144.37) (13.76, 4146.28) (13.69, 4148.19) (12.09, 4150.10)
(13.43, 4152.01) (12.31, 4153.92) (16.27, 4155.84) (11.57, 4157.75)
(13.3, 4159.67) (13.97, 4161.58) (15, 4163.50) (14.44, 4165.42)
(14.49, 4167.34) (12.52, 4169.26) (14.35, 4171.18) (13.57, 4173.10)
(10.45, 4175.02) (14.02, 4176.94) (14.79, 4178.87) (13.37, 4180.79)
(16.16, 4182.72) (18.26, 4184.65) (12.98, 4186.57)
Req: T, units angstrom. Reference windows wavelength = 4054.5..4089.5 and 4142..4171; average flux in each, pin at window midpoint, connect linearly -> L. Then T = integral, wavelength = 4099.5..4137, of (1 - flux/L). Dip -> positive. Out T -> 2.14 angstrom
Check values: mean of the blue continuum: 14.6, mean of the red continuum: 13.7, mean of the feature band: 13.3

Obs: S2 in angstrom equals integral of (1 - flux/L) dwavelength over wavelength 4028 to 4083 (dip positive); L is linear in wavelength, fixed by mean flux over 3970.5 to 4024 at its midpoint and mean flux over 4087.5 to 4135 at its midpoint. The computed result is -4.8 angstrom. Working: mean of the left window 13.3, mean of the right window 13.2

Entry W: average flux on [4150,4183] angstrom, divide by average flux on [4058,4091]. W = 0.93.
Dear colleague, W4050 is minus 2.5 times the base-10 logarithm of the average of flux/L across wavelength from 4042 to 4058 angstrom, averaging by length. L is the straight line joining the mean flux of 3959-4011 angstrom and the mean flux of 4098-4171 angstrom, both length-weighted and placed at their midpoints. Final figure -0.152 mag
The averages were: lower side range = 12.3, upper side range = 13.3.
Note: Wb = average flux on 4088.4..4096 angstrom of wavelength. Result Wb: 14.3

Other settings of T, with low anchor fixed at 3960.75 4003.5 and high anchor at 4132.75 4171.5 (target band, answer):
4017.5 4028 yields -1.48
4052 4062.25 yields -1.75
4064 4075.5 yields -1.19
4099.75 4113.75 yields 0.80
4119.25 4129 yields -0.79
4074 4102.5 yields -2.10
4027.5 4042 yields -1.95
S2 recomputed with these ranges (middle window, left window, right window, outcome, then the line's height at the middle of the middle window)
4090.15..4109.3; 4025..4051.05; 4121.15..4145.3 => 2.63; 13.8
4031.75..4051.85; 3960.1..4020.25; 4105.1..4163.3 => -2.35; 12.9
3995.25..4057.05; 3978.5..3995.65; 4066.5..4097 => 0.24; 14.3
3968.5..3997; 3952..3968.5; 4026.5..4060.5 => -0.79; 11.9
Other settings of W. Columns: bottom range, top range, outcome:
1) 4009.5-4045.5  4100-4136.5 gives 0.95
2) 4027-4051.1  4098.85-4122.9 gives 0.91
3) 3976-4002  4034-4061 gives 1.06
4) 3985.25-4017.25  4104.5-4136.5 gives 0.95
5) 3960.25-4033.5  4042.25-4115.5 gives 1.09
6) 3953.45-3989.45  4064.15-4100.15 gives 1.27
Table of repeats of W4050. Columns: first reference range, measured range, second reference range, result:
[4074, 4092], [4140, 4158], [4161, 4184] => 0.06 mag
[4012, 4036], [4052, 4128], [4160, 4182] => -0.02 mag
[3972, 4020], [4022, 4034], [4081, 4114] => -0.07 mag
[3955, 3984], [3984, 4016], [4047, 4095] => -0.24 mag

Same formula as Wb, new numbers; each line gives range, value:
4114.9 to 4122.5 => 14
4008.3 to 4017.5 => 14.4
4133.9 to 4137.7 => 14.4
